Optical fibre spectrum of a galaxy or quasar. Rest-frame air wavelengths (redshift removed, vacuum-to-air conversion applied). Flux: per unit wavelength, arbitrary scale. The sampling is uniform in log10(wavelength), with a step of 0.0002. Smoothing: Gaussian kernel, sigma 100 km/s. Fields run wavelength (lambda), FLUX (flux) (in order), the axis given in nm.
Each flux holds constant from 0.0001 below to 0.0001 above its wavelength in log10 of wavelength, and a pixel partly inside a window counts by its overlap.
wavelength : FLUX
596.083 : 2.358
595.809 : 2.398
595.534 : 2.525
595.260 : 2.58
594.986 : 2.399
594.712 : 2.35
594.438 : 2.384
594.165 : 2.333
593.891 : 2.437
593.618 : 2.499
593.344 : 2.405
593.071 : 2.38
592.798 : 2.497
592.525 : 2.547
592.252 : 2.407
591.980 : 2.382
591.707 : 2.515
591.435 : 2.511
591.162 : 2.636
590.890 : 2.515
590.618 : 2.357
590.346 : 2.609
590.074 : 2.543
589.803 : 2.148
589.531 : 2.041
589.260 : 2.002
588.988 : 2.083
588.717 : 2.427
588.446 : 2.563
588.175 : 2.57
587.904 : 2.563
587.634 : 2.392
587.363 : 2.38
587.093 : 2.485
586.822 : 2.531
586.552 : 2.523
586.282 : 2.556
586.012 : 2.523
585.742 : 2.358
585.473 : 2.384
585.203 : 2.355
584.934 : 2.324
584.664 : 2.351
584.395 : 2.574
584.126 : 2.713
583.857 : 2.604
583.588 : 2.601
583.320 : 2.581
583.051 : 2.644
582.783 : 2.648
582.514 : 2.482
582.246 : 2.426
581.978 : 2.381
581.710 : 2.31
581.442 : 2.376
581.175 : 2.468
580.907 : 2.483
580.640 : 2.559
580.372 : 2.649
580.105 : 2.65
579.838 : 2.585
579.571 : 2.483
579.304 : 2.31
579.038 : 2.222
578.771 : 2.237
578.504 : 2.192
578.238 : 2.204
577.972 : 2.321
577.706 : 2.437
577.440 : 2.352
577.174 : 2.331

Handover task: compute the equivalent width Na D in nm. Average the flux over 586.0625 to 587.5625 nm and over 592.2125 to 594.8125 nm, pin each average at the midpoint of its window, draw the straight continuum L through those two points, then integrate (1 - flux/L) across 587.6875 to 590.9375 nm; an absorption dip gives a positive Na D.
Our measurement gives 0.13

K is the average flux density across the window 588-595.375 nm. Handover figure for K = 2.41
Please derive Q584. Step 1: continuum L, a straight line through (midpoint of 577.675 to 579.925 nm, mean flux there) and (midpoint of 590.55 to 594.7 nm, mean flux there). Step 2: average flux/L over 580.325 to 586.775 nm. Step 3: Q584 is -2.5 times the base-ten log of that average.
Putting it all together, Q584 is -0.06 mag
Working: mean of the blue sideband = 2.32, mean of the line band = 2.49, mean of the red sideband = 2.45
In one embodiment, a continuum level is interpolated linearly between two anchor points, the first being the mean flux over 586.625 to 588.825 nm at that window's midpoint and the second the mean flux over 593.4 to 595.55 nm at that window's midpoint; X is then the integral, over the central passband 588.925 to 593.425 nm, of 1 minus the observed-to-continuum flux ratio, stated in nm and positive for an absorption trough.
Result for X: 0.125 nm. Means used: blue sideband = 2.49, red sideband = 2.43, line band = 2.39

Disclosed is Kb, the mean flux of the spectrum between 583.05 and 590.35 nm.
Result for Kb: 2.44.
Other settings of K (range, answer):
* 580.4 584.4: 2.53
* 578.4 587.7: 2.47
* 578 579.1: 2.22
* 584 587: 2.47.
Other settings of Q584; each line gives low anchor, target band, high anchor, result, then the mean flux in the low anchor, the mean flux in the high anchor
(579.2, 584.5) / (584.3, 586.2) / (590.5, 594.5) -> 0.04 mag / 2.53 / 2.46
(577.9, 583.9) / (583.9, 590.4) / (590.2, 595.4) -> 0.02 mag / 2.45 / 2.46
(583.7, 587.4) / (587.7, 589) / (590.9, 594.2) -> 0.00 mag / 2.48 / 2.47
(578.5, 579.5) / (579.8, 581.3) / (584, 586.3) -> -0.11 mag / 2.26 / 2.45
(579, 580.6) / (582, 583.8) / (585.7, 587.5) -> -0.03 mag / 2.5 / 2.48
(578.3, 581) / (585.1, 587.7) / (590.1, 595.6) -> 0.00 mag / 2.43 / 2.46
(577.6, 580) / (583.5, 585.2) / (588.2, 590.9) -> -0.08 mag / 2.34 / 2.33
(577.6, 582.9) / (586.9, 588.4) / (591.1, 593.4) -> -0.01 mag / 2.42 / 2.47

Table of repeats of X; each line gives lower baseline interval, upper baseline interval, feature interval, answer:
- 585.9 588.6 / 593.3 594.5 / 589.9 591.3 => -0.03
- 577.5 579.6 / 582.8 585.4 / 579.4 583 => -0.14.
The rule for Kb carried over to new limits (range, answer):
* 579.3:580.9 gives 2.55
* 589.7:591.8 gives 2.48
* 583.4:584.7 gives 2.59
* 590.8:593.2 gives 2.49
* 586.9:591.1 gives 2.39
